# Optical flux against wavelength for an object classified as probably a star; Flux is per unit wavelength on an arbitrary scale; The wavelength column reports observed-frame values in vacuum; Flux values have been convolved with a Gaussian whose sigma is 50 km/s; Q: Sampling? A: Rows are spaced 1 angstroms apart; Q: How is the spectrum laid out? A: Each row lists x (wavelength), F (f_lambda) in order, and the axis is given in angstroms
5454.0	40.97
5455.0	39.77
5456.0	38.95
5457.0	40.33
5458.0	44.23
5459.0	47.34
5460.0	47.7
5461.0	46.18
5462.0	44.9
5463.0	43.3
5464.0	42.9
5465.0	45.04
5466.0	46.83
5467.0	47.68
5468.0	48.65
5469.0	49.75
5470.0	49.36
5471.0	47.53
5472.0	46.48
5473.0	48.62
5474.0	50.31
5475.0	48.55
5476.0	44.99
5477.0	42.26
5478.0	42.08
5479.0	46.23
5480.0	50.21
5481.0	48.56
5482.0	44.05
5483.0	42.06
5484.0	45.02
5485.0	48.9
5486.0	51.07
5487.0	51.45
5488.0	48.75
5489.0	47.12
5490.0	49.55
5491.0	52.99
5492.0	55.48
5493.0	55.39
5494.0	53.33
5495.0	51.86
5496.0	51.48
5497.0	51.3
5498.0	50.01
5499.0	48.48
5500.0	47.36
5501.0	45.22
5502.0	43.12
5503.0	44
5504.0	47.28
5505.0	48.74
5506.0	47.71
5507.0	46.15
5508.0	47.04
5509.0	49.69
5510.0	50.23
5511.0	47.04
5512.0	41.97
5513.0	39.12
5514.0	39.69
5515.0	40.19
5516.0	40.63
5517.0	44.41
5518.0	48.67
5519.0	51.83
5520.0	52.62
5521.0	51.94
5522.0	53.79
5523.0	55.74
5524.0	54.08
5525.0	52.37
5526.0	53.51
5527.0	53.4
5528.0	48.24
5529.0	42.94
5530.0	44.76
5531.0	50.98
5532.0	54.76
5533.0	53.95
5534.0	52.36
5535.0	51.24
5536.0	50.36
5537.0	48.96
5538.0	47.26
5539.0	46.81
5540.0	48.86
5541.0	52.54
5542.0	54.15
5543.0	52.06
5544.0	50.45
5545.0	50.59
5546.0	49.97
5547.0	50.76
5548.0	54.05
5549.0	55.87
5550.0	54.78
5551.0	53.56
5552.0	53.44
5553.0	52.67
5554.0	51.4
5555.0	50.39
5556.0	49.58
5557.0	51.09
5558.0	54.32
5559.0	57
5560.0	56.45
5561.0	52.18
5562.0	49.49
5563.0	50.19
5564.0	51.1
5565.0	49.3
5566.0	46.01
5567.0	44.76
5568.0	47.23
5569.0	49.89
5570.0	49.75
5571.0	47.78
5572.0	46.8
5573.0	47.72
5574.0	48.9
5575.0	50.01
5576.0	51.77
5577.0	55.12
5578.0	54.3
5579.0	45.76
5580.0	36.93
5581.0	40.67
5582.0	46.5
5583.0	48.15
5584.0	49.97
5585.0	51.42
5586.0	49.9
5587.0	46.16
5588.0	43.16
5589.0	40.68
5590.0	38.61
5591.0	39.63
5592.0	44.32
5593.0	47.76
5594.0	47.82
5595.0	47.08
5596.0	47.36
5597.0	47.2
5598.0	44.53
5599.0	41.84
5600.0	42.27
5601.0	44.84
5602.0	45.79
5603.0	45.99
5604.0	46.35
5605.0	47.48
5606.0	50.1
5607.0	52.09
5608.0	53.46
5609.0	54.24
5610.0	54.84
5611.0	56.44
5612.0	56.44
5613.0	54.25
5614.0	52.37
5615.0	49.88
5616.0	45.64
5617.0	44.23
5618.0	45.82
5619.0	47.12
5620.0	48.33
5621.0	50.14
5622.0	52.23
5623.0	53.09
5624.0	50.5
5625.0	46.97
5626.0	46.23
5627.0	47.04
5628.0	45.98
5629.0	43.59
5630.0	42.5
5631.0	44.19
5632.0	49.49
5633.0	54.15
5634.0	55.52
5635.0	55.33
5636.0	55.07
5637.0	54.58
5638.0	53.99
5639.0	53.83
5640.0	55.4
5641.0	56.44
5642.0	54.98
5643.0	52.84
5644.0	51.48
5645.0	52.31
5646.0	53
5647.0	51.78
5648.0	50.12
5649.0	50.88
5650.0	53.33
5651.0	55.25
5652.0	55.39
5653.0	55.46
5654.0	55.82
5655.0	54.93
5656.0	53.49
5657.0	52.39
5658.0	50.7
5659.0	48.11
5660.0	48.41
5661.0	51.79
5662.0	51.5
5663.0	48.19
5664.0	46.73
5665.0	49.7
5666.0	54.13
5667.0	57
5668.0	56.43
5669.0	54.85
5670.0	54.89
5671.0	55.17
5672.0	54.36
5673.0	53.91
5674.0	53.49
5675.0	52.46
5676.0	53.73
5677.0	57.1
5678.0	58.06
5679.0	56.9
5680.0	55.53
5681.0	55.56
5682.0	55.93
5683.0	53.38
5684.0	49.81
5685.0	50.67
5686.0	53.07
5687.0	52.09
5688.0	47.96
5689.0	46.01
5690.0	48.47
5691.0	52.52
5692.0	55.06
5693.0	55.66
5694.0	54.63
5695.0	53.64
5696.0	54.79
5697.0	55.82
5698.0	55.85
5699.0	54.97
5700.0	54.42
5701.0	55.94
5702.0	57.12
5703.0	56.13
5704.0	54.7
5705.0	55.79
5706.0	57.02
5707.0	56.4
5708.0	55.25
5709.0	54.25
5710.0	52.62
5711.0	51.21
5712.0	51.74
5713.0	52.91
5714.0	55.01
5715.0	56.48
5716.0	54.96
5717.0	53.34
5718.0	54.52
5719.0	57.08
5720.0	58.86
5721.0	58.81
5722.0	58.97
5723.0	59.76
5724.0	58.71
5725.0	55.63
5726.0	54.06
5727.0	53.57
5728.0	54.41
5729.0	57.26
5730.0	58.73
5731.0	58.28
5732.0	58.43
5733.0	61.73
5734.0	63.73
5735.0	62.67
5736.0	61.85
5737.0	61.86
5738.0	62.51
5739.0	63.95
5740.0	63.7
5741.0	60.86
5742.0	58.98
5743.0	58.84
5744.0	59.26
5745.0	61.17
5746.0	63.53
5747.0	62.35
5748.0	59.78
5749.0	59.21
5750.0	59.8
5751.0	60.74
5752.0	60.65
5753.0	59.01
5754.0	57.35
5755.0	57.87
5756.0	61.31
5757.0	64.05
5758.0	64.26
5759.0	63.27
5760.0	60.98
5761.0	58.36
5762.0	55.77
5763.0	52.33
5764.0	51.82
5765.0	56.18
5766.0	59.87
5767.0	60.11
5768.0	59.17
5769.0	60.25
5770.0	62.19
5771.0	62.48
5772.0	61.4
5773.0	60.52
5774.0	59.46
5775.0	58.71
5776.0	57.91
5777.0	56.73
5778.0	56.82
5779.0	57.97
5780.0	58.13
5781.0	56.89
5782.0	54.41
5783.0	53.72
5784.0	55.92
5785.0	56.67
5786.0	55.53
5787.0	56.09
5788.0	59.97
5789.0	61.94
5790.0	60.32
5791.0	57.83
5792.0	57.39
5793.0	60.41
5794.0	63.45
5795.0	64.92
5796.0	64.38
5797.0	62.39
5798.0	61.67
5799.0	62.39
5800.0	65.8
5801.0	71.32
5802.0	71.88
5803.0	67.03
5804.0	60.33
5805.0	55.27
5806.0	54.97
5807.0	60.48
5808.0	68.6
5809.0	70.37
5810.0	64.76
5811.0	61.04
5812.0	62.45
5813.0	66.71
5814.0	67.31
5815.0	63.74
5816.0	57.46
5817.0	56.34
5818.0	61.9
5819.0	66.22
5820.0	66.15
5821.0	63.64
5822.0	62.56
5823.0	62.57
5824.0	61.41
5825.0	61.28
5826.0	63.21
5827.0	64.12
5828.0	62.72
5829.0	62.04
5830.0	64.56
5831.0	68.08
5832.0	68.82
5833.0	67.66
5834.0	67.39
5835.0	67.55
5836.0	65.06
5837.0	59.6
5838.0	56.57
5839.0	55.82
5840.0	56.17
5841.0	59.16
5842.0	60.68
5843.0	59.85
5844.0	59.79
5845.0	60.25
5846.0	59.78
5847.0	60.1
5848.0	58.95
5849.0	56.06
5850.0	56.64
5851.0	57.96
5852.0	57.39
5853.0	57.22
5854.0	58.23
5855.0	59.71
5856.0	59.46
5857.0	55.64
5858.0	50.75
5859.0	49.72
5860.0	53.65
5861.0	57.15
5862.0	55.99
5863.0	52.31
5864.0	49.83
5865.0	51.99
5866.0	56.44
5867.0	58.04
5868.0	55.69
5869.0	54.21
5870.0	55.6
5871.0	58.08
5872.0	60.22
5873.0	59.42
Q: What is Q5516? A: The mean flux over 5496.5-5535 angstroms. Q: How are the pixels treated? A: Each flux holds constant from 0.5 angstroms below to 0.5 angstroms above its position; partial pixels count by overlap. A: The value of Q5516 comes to 48.3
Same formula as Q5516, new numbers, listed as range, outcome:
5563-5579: 49.3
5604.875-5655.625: 51.5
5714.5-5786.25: 58.9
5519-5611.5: 49.5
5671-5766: 56.7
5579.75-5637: 48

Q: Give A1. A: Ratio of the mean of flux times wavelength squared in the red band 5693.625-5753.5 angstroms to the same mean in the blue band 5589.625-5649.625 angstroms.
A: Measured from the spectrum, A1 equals 1.21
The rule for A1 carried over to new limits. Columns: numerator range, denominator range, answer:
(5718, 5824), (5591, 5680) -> 1.24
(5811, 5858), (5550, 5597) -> 1.38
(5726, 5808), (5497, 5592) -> 1.33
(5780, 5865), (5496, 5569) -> 1.35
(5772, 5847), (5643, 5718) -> 1.20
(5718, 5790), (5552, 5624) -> 1.29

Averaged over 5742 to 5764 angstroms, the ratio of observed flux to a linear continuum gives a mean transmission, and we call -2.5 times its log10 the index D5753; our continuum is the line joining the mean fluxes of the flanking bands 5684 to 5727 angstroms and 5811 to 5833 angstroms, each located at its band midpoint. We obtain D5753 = -0.03 mag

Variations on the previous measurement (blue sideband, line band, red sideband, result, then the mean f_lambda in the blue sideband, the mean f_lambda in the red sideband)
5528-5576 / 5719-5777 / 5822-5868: -0.059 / 50.6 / 59.3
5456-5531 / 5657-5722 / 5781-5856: 0.043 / 47.7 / 61.5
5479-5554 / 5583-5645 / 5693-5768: 0.090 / 49.5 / 57.9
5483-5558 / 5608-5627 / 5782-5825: 0.071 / 49.7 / 61.9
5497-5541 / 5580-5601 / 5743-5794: 0.144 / 48.4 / 59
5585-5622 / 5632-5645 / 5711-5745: -0.073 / 47.7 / 58.2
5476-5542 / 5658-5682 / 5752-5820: 0.043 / 48.6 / 60.6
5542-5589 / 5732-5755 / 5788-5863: -0.059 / 49.9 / 61.3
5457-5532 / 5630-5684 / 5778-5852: 0.031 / 47.9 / 61.5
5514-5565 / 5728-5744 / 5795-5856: -0.035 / 50.9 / 62.2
